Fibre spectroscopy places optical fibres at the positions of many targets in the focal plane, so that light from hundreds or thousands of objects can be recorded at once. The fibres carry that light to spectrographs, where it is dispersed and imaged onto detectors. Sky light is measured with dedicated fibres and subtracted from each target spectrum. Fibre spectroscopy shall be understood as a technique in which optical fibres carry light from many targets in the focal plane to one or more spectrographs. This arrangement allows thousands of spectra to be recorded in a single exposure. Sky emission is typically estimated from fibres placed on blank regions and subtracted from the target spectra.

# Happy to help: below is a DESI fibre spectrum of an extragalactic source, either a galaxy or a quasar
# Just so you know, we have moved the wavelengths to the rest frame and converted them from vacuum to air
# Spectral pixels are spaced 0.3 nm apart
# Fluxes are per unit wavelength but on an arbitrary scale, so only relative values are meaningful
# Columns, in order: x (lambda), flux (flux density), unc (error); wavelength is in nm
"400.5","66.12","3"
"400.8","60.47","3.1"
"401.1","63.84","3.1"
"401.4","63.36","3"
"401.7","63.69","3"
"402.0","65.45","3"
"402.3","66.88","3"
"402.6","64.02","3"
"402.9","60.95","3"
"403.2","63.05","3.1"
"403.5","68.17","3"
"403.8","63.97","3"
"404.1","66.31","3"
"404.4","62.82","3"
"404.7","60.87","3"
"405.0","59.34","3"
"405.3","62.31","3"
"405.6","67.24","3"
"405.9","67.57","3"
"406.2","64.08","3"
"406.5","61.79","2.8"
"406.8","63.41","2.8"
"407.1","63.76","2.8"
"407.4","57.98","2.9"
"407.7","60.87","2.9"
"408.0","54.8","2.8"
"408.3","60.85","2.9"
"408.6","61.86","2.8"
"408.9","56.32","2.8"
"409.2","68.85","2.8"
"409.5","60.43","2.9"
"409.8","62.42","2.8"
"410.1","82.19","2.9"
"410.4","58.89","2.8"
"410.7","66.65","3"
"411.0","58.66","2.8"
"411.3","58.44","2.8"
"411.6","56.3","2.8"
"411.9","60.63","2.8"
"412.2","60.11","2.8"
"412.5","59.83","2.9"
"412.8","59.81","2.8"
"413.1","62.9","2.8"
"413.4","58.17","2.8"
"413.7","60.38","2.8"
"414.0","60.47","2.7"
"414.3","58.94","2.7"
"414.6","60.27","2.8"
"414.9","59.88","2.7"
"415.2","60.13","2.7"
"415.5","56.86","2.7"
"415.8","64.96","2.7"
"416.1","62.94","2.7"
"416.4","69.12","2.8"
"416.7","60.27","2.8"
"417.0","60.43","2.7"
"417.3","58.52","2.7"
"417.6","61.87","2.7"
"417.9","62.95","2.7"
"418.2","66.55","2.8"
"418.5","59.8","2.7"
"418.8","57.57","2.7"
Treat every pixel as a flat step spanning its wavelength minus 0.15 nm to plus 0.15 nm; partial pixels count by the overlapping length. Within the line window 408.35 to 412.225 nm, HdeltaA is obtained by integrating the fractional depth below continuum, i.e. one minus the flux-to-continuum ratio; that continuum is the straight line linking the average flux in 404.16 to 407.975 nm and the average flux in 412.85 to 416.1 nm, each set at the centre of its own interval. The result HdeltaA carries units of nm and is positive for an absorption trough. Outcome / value -0.065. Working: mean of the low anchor 62.5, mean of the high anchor 60.4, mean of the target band 62.5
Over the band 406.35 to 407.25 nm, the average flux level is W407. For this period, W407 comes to 63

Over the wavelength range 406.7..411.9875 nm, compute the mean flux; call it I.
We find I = 61.9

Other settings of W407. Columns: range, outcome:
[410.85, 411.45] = 58.5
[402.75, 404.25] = 64.5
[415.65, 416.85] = 64.3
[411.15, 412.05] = 58.5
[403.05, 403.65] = 65.6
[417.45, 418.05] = 62.4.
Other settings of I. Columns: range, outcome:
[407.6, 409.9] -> 60.8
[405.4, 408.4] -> 62.3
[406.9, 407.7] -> 61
